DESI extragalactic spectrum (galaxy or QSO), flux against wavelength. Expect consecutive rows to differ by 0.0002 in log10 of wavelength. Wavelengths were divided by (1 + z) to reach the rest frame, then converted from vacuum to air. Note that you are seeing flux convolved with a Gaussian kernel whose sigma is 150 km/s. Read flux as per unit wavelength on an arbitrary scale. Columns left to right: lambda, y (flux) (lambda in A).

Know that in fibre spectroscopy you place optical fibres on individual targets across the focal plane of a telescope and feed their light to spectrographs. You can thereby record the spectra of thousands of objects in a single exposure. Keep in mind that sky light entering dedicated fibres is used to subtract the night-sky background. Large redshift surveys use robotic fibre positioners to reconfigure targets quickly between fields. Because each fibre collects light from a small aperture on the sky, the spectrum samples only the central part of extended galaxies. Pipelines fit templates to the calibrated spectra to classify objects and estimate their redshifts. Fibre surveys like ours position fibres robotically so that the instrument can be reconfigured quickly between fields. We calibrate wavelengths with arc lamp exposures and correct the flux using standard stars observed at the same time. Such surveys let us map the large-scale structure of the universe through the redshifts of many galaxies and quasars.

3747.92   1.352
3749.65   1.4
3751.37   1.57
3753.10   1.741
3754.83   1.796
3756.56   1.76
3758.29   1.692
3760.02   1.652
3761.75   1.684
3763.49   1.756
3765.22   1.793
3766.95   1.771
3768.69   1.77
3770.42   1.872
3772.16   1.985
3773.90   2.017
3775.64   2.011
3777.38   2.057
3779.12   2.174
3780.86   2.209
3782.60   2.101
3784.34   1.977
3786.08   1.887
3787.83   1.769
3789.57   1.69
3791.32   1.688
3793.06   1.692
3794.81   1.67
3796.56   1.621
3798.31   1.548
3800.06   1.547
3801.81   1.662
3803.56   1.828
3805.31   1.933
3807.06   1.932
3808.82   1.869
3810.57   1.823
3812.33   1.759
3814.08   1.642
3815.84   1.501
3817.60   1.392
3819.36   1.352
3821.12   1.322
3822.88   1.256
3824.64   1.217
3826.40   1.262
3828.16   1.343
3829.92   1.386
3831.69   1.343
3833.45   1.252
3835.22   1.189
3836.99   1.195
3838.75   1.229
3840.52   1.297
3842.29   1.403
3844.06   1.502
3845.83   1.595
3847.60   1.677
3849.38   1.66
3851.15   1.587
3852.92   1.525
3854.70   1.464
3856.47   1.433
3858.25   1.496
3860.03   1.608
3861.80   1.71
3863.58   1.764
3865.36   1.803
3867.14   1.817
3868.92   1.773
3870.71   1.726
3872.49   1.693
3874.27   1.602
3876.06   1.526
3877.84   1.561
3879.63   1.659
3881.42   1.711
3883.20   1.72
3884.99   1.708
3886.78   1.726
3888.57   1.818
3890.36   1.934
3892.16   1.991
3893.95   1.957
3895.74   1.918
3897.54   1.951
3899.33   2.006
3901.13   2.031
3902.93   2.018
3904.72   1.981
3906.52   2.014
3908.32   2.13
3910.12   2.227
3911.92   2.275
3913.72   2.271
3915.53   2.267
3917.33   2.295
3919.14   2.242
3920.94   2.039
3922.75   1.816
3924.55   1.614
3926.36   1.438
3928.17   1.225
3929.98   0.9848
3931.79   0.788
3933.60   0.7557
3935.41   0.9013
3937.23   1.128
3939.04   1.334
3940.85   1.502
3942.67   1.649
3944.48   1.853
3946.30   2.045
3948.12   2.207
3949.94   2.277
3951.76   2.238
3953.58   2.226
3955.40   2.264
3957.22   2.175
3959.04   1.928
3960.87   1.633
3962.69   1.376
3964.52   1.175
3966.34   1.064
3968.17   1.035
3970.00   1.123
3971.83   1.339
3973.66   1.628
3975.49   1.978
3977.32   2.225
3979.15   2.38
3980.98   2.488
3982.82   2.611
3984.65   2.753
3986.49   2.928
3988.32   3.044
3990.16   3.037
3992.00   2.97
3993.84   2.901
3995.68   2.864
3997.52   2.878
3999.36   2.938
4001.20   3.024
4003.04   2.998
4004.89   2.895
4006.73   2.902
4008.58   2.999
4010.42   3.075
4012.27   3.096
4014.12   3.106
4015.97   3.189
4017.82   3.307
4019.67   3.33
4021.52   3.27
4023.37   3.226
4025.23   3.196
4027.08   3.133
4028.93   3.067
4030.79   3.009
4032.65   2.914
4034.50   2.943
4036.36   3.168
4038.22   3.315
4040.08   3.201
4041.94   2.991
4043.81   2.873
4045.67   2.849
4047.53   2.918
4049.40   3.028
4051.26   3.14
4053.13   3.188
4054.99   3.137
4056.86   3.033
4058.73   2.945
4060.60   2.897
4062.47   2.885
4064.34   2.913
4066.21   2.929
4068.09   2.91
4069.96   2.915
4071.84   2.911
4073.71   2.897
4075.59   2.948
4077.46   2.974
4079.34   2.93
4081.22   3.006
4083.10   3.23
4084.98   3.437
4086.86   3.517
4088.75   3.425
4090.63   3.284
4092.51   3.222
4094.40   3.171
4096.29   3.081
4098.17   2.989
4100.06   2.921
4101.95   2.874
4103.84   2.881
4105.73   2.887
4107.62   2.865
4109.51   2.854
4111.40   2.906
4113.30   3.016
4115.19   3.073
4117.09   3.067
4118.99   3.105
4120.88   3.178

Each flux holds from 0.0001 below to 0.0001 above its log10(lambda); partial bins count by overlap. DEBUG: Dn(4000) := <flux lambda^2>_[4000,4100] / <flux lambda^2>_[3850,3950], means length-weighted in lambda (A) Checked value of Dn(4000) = 1.91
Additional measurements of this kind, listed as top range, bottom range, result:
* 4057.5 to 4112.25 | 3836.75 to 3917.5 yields 1.89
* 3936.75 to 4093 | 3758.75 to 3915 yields 1.71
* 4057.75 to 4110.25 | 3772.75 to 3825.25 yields 2.01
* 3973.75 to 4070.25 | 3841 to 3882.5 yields 1.98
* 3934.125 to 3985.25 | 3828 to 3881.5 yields 1.23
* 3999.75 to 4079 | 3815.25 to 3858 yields 2.42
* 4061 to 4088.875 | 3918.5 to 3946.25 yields 2.29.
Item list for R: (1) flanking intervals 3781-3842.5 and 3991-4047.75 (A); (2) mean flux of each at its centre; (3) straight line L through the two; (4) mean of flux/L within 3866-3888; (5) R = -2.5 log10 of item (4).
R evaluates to 0.202 mag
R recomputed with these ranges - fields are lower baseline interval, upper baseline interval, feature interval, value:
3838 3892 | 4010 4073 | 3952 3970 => 0.41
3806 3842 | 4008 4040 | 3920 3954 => 0.46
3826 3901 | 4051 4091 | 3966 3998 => 0.07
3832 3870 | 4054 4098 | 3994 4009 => -0.15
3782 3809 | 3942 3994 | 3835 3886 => 0.19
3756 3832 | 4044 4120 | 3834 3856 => 0.33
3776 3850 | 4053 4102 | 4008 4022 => -0.17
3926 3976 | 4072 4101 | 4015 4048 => -0.25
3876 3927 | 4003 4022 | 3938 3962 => 0.25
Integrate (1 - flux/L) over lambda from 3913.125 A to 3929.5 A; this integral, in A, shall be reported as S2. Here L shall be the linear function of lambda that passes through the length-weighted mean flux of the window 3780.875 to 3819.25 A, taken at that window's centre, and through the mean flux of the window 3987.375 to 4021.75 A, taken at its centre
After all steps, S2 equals 4.1 A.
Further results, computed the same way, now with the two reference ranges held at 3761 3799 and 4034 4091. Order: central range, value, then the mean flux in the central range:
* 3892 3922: 3.7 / 2.1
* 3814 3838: 8.5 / 1.32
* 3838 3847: 3.0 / 1.42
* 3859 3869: 2.1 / 1.74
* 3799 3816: 1.8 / 1.76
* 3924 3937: 7.3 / 1.09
